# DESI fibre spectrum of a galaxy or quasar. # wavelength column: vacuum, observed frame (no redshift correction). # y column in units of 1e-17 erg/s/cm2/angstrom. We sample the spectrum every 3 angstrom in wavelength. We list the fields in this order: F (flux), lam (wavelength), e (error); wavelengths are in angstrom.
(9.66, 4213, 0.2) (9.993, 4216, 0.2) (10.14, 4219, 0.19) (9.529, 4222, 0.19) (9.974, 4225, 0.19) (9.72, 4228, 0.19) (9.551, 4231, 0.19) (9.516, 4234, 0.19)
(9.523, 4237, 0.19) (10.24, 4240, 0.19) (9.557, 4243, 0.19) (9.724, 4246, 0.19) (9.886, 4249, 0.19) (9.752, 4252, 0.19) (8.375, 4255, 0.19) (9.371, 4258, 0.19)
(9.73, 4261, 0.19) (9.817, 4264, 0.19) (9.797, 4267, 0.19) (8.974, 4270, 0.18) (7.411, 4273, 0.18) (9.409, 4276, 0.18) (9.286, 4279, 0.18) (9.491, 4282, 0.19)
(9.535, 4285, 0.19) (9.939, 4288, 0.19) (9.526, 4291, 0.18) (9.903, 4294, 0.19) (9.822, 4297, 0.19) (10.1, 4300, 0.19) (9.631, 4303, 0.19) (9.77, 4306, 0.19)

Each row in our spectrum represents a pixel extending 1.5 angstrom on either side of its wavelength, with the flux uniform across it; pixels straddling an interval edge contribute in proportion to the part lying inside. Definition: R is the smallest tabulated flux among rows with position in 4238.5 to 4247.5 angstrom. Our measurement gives 9.557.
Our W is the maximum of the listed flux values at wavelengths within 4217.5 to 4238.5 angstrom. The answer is 10.14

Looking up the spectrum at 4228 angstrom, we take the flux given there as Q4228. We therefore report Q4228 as 9.72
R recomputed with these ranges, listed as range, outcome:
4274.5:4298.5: 9.286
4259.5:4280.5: 7.411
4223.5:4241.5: 9.516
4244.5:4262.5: 8.375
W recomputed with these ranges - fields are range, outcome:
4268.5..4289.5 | 9.939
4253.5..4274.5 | 9.817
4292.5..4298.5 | 9.903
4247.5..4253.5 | 9.886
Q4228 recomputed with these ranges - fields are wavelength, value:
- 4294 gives 9.903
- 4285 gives 9.535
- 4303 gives 9.631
